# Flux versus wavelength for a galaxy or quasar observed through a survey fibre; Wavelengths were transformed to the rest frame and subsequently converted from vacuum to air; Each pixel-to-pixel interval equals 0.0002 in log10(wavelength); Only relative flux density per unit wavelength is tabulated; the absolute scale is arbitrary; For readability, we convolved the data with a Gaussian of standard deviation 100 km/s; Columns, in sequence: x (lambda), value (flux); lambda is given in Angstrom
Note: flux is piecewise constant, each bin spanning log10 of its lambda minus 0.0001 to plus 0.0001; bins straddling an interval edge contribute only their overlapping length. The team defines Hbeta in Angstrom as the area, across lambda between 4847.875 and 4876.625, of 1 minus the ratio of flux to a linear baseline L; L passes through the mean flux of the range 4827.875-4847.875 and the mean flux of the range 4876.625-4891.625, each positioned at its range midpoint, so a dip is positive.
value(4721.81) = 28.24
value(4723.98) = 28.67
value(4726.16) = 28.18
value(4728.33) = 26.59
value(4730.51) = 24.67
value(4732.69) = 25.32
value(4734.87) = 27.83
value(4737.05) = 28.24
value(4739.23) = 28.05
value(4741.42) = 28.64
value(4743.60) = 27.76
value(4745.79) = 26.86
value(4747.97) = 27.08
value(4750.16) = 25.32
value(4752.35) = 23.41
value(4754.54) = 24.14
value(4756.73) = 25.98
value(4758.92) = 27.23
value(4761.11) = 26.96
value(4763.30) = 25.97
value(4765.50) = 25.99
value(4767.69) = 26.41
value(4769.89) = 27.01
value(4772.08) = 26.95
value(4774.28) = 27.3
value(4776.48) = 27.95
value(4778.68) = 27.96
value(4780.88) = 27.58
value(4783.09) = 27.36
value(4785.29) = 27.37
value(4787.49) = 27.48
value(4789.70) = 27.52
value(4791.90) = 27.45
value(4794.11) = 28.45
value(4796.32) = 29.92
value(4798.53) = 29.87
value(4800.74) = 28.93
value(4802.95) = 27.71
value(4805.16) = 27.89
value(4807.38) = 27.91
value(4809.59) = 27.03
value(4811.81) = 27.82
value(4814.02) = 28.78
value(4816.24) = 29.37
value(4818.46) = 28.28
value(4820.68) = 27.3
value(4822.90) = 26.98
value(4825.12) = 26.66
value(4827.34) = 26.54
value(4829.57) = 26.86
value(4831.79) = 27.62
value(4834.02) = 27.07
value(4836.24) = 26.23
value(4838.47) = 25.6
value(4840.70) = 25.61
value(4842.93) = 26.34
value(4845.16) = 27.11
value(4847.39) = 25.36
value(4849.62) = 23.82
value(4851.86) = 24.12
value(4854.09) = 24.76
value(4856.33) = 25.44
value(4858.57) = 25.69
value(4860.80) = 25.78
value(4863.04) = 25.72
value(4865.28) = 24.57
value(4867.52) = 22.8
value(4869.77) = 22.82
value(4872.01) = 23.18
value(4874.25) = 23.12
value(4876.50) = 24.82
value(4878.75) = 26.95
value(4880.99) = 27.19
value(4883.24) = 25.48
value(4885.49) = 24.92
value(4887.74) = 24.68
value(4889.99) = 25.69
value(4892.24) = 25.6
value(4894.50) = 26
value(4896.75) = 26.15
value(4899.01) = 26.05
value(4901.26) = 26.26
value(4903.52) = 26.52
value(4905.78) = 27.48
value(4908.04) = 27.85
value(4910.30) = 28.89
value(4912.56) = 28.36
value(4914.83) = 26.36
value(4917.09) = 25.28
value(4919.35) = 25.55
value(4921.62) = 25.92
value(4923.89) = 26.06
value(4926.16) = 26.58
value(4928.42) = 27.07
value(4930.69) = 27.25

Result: 1.9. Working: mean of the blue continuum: 26.5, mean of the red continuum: 25.8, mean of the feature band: 24.4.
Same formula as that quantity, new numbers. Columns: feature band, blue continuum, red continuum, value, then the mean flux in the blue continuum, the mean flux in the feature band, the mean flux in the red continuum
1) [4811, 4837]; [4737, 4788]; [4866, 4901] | -1.5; 26.8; 27.5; 25.1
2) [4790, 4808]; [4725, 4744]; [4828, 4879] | -1.6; 27.2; 28.5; 25.3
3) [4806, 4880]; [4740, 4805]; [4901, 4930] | 2.8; 27.2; 26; 26.8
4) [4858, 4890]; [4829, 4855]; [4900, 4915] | 2.1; 25.9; 24.9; 27.4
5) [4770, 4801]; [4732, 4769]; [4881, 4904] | -1.9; 26.6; 28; 25.8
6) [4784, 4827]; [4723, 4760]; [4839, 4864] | -3.4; 26.7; 28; 25.4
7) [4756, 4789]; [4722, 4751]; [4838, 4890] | -0.6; 27.2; 27.1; 25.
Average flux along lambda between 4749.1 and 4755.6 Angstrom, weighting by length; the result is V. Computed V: 24.3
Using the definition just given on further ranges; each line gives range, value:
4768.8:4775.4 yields 27.1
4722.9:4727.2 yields 28.4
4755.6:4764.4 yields 26.5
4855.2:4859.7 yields 25.6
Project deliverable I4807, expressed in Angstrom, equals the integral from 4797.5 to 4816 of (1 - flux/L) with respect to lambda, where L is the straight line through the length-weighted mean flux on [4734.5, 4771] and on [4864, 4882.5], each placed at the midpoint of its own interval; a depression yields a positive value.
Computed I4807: -1.9 Angstrom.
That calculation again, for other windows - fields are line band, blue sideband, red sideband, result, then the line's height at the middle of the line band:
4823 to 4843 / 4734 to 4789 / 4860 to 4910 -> -0.34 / 26.1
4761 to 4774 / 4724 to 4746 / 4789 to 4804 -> 0.66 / 28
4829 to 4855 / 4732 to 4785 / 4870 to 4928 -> 0.47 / 26.3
